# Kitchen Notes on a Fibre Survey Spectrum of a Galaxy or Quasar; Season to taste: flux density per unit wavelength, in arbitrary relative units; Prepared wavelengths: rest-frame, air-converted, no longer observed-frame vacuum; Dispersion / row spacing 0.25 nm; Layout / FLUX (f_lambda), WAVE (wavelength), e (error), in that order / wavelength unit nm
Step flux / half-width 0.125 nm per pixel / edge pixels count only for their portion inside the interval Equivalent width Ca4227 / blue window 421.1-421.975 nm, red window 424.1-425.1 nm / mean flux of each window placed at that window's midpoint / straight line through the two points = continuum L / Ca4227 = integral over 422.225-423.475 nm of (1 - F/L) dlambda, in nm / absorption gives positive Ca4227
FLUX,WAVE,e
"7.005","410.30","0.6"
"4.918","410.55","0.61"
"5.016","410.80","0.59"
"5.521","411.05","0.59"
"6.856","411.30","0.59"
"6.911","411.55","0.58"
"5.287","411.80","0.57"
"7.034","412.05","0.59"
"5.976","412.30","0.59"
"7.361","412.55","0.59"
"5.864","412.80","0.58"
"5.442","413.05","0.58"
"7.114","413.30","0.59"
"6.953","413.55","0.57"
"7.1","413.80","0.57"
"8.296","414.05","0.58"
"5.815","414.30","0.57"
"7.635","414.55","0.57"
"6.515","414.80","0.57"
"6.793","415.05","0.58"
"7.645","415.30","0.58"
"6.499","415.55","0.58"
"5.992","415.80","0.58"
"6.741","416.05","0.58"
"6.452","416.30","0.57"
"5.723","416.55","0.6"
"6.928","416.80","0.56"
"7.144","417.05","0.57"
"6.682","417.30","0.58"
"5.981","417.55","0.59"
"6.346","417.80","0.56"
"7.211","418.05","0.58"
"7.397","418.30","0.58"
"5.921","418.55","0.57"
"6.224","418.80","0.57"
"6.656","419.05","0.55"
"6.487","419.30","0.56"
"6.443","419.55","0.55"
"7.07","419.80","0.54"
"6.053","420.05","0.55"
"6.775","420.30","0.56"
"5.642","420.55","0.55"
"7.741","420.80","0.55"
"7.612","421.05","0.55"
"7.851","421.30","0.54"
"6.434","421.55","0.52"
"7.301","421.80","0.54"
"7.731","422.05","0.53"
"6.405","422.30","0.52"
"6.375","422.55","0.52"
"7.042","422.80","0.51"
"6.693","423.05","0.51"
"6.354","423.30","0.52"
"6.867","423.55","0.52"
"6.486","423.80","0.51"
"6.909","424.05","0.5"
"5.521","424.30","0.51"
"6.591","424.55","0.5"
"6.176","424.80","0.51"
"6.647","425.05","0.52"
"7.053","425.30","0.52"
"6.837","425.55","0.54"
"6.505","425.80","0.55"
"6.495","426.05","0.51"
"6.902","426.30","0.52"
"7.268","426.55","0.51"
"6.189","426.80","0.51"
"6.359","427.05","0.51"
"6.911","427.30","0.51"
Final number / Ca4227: 0.04 nm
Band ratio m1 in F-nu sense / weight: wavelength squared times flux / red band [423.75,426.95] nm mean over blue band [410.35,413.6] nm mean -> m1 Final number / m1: 1.1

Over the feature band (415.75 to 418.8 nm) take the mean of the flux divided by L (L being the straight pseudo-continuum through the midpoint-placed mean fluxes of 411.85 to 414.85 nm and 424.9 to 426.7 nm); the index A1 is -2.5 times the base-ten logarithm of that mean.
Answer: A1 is 0.034 mag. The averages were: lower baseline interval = 6.73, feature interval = 6.54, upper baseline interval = 6.8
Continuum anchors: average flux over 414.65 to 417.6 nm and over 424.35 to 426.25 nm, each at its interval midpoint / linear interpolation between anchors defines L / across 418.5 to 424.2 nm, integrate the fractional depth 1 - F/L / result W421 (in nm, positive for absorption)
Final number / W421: -0.130 nm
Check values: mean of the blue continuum 6.62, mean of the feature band 6.75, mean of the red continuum 6.58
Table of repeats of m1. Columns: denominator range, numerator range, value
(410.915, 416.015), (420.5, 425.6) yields 1.07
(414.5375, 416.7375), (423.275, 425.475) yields 1.03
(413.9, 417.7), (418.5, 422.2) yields 1.04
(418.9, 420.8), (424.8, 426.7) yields 1.07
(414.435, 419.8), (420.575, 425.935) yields 1.05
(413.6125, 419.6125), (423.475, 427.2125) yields 1.03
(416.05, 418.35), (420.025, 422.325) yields 1.08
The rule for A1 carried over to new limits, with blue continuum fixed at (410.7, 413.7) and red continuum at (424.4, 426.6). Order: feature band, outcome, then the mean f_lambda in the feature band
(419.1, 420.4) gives -0.008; 6.57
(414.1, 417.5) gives -0.046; 6.68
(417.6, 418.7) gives -0.031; 6.66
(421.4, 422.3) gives -0.078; 7.07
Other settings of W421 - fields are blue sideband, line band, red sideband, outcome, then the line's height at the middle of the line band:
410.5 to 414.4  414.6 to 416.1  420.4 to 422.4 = -0.031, 6.61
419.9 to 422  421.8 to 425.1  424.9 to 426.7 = 0.120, 6.87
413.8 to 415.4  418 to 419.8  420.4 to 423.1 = 0.105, 7.04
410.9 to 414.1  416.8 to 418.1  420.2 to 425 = -0.003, 6.65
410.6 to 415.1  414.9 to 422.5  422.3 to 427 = -0.208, 6.55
